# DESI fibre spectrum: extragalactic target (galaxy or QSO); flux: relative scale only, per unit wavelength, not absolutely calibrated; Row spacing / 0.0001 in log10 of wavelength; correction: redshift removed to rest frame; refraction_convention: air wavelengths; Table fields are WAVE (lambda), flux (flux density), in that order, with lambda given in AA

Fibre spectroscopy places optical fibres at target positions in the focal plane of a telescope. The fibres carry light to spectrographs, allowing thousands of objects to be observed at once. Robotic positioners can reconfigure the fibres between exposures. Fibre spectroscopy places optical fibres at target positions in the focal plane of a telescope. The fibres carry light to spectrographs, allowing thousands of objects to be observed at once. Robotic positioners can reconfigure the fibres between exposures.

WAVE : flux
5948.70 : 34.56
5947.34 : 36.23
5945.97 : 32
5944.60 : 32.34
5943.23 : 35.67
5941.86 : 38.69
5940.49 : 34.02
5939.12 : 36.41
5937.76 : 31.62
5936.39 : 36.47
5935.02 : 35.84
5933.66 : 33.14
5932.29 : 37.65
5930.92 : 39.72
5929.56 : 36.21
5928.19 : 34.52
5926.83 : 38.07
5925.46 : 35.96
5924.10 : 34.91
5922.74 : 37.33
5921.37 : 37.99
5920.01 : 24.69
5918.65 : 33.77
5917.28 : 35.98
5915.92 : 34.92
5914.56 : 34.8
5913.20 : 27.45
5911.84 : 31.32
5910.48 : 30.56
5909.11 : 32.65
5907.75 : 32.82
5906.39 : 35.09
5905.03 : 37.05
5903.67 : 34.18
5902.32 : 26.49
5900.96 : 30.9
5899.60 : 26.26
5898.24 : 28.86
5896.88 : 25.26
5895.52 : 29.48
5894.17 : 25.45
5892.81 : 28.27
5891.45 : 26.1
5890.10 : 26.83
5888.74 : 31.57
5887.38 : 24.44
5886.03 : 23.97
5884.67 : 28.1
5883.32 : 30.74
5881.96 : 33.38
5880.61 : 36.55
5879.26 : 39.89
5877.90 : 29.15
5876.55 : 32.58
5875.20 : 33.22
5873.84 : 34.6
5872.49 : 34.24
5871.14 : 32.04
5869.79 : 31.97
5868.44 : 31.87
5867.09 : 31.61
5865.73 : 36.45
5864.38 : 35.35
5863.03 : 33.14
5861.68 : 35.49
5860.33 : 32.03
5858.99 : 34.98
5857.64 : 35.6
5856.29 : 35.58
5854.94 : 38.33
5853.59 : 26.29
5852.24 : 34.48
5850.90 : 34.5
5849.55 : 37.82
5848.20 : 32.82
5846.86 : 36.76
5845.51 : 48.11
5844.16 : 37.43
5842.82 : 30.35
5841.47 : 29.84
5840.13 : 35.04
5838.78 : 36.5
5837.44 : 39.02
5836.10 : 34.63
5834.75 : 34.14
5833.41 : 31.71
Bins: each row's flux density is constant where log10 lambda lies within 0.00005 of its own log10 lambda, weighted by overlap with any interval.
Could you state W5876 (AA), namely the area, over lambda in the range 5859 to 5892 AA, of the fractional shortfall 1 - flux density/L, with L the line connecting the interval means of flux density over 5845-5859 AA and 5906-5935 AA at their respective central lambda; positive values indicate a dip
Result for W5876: 3.1 AA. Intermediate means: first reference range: 35.8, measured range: 32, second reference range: 34.3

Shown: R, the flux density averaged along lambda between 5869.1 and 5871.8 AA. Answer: 32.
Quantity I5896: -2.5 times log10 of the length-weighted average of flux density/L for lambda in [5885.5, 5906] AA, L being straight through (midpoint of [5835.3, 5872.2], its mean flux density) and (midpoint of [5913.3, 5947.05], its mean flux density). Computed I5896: 0.220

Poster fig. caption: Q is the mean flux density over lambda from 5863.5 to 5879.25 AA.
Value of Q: 33.3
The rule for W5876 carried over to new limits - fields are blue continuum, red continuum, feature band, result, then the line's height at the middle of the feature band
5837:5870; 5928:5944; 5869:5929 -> 6.27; 35.4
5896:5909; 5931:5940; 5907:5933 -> -0.75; 33.3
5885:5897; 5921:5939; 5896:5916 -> -0.43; 30.4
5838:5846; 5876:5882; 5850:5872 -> 0.89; 35.2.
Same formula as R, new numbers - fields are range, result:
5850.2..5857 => 33.8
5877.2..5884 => 34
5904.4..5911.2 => 33.6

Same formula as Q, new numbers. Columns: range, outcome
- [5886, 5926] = 30.9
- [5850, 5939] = 32.7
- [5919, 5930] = 34.9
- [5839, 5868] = 34.8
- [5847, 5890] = 33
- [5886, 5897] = 27.1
